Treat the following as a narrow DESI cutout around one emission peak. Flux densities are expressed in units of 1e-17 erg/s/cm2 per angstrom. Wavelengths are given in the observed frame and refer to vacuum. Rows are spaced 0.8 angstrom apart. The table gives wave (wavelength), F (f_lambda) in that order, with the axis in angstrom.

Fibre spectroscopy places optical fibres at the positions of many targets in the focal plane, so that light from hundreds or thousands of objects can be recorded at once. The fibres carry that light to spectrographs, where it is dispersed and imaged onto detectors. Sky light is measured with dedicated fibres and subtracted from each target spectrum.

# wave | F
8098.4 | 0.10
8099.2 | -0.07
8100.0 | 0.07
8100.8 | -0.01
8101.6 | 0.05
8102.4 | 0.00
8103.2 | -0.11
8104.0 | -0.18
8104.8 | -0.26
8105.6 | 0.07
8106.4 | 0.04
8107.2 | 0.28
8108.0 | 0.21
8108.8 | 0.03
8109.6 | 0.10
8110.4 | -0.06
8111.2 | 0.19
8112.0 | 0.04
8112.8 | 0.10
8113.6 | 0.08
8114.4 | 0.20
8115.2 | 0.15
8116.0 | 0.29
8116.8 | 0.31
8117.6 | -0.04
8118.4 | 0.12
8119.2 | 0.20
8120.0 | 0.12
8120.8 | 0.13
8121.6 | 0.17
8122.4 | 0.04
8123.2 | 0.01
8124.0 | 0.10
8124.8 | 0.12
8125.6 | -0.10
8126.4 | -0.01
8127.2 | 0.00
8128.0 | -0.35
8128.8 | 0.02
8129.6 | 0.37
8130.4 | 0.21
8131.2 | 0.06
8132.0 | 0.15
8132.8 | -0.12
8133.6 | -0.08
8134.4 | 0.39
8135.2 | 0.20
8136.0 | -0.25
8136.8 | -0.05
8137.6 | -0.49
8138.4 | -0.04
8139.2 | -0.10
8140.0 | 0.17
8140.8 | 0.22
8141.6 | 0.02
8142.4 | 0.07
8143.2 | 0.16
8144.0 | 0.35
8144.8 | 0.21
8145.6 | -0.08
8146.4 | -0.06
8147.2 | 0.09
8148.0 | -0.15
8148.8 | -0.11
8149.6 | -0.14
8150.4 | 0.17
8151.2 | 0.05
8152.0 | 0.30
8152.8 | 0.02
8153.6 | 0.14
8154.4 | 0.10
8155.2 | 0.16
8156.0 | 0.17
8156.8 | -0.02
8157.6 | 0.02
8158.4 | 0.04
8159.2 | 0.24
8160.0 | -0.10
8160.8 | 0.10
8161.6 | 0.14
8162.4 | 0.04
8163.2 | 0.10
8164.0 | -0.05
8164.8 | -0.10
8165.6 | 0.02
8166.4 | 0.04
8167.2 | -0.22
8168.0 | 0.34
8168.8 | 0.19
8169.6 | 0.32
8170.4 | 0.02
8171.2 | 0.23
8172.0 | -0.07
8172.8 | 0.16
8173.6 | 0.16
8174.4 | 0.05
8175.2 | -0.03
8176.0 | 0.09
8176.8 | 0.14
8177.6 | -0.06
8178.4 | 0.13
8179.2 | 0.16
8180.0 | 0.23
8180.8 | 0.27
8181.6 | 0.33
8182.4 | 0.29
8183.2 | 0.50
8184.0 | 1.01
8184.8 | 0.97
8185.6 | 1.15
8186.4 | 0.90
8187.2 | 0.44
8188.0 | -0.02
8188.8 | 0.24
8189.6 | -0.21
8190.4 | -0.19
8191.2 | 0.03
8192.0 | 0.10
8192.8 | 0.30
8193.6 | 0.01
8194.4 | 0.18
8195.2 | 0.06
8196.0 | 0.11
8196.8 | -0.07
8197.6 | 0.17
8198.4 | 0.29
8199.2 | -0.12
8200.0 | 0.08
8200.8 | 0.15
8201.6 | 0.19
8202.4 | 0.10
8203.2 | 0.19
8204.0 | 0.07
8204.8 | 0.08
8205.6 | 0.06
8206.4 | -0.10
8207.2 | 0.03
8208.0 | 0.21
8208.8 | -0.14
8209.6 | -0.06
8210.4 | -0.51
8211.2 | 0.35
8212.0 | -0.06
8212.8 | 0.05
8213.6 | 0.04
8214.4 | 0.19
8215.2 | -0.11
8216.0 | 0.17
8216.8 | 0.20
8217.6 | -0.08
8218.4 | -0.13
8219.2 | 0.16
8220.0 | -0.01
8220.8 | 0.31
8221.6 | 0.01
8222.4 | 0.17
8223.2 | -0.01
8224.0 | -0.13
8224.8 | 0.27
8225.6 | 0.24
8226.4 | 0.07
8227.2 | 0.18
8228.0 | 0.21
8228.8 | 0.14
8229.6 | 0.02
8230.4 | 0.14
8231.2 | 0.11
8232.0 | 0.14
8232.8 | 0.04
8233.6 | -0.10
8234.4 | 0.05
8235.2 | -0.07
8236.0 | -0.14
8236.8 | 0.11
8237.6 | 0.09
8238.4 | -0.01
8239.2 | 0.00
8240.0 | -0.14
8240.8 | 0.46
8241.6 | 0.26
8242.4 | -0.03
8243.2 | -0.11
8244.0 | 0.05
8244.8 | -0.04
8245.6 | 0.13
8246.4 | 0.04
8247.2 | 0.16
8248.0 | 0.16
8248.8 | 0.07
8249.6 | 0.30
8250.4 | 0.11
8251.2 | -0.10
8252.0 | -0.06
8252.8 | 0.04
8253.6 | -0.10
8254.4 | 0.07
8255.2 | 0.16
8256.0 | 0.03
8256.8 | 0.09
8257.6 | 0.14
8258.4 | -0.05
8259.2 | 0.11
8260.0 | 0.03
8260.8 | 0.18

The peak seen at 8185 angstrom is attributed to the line Hgamma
